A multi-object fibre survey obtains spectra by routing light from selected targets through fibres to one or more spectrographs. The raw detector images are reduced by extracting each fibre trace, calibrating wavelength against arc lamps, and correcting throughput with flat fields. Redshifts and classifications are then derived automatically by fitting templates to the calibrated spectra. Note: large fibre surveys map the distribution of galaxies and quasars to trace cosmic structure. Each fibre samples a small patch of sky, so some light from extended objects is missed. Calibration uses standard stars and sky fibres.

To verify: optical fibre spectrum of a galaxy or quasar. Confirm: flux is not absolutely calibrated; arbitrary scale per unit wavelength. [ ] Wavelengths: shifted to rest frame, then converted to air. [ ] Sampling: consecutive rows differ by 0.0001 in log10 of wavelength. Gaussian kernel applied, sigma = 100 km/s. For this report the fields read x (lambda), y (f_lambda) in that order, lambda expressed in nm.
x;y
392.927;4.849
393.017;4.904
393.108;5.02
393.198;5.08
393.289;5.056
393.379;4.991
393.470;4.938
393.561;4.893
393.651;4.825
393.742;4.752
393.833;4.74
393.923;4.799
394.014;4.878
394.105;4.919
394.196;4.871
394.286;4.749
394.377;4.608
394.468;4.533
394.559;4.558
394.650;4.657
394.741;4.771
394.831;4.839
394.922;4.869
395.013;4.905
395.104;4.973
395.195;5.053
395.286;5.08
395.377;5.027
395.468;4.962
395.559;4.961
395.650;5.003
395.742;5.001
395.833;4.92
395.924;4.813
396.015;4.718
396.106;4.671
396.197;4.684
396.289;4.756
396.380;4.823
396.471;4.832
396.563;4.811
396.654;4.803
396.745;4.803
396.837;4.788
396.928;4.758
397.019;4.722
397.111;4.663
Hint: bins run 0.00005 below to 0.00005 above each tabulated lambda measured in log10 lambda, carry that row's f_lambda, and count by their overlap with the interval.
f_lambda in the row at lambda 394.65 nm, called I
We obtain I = 4.657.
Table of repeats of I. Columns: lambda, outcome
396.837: 4.788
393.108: 5.02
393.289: 5.056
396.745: 4.803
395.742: 5.001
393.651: 4.825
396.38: 4.823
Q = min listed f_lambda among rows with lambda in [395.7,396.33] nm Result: 4.671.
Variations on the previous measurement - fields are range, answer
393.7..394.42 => 4.608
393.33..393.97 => 4.74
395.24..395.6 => 4.961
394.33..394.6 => 4.533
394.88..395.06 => 4.869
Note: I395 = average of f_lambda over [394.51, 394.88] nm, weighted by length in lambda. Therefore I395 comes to 4.71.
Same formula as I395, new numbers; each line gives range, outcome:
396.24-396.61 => 4.8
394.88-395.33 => 4.98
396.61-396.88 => 4.79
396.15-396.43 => 4.76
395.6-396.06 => 4.89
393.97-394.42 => 4.81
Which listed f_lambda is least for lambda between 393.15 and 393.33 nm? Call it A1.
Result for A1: 5.056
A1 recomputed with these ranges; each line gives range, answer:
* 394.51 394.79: 4.558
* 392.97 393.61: 4.893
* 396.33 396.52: 4.823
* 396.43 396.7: 4.803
